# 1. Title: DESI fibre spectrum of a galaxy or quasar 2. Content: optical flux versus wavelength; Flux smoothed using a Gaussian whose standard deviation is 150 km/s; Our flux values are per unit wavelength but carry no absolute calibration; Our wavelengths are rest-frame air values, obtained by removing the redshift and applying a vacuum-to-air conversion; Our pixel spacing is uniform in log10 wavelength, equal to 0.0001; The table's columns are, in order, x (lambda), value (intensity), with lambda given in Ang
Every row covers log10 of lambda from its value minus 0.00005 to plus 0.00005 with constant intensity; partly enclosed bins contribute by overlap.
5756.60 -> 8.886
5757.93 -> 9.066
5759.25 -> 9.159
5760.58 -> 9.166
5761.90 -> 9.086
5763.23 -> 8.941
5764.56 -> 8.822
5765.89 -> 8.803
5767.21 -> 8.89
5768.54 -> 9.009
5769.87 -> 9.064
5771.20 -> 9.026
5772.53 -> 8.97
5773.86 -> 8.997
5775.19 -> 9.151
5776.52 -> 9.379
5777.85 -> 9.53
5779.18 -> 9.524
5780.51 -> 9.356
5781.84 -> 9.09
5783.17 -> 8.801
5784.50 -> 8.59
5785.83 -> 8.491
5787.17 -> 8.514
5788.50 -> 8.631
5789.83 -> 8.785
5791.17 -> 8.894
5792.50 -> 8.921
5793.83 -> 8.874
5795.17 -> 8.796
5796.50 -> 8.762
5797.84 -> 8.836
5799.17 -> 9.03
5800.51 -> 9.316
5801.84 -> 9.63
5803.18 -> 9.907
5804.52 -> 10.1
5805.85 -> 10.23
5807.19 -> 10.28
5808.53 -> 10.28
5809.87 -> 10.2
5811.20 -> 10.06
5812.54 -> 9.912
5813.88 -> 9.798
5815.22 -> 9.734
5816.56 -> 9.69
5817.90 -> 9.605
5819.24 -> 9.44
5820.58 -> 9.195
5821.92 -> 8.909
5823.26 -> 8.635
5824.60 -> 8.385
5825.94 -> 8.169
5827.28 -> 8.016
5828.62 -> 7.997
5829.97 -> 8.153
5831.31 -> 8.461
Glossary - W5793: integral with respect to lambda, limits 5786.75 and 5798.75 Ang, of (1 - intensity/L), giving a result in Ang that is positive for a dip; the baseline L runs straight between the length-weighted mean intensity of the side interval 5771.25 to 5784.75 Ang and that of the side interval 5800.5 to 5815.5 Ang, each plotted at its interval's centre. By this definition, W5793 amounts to 1.0 Ang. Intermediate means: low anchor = 9.15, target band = 8.79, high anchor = 9.99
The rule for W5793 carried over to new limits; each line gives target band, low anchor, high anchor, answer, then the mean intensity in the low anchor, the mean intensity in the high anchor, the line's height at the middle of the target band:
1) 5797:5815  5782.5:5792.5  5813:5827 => -1.72 Ang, 8.69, 9.14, 8.94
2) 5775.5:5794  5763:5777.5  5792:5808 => 0.48 Ang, 9.02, 9.4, 9.2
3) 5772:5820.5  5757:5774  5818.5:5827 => -2.55 Ang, 9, 8.76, 8.87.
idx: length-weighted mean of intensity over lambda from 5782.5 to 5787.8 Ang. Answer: 8.6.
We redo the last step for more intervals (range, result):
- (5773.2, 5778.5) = 9.26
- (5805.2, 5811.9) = 10.2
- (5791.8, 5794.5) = 8.91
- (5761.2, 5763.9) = 9.02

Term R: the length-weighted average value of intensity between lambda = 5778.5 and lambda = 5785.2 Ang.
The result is 9.08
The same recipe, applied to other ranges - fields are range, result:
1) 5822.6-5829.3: 8.24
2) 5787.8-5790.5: 8.71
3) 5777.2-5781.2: 9.47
